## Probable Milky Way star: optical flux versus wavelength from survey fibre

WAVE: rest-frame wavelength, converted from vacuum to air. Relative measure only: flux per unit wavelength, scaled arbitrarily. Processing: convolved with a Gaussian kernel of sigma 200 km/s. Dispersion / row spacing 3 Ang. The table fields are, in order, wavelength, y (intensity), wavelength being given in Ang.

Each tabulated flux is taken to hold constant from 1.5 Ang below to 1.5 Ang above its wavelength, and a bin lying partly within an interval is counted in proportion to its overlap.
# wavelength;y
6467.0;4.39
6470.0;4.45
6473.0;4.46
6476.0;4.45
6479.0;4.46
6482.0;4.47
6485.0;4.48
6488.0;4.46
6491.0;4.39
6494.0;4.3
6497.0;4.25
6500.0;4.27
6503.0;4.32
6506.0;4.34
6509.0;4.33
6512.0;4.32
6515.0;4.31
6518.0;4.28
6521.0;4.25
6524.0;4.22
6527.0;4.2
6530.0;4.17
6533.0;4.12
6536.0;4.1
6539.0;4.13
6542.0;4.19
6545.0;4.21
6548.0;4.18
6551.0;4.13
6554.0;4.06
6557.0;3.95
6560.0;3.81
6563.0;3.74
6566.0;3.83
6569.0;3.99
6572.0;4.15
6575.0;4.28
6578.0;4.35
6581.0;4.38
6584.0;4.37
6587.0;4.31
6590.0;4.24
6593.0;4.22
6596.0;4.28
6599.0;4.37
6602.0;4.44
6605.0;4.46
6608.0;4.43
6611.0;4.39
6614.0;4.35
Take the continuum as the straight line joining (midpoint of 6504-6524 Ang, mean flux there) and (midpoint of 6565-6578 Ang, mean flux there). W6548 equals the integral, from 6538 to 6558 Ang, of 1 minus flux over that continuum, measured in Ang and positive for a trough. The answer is 0.3 Ang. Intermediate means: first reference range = 4.3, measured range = 4.13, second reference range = 4.1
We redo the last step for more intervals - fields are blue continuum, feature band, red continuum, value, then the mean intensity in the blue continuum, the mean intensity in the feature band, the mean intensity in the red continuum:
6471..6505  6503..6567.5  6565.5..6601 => 2.7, 4.39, 4.14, 4.25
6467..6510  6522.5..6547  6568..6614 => 1.1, 4.39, 4.17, 4.32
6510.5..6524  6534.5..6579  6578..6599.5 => 2.4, 4.28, 4.07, 4.31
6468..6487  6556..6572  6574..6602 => 1.7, 4.46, 3.89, 4.32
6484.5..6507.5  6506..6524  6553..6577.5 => -0.2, 4.35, 4.29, 3.99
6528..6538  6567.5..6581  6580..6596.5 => 0.1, 4.13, 4.21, 4.3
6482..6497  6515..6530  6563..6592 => 0.3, 4.4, 4.24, 4.19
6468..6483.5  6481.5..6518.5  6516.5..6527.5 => 0.0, 4.46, 4.35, 4.24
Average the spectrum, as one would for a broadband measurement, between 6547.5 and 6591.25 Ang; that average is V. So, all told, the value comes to 4.12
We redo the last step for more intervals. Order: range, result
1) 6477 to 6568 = 4.21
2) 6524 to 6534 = 4.17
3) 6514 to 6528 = 4.25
